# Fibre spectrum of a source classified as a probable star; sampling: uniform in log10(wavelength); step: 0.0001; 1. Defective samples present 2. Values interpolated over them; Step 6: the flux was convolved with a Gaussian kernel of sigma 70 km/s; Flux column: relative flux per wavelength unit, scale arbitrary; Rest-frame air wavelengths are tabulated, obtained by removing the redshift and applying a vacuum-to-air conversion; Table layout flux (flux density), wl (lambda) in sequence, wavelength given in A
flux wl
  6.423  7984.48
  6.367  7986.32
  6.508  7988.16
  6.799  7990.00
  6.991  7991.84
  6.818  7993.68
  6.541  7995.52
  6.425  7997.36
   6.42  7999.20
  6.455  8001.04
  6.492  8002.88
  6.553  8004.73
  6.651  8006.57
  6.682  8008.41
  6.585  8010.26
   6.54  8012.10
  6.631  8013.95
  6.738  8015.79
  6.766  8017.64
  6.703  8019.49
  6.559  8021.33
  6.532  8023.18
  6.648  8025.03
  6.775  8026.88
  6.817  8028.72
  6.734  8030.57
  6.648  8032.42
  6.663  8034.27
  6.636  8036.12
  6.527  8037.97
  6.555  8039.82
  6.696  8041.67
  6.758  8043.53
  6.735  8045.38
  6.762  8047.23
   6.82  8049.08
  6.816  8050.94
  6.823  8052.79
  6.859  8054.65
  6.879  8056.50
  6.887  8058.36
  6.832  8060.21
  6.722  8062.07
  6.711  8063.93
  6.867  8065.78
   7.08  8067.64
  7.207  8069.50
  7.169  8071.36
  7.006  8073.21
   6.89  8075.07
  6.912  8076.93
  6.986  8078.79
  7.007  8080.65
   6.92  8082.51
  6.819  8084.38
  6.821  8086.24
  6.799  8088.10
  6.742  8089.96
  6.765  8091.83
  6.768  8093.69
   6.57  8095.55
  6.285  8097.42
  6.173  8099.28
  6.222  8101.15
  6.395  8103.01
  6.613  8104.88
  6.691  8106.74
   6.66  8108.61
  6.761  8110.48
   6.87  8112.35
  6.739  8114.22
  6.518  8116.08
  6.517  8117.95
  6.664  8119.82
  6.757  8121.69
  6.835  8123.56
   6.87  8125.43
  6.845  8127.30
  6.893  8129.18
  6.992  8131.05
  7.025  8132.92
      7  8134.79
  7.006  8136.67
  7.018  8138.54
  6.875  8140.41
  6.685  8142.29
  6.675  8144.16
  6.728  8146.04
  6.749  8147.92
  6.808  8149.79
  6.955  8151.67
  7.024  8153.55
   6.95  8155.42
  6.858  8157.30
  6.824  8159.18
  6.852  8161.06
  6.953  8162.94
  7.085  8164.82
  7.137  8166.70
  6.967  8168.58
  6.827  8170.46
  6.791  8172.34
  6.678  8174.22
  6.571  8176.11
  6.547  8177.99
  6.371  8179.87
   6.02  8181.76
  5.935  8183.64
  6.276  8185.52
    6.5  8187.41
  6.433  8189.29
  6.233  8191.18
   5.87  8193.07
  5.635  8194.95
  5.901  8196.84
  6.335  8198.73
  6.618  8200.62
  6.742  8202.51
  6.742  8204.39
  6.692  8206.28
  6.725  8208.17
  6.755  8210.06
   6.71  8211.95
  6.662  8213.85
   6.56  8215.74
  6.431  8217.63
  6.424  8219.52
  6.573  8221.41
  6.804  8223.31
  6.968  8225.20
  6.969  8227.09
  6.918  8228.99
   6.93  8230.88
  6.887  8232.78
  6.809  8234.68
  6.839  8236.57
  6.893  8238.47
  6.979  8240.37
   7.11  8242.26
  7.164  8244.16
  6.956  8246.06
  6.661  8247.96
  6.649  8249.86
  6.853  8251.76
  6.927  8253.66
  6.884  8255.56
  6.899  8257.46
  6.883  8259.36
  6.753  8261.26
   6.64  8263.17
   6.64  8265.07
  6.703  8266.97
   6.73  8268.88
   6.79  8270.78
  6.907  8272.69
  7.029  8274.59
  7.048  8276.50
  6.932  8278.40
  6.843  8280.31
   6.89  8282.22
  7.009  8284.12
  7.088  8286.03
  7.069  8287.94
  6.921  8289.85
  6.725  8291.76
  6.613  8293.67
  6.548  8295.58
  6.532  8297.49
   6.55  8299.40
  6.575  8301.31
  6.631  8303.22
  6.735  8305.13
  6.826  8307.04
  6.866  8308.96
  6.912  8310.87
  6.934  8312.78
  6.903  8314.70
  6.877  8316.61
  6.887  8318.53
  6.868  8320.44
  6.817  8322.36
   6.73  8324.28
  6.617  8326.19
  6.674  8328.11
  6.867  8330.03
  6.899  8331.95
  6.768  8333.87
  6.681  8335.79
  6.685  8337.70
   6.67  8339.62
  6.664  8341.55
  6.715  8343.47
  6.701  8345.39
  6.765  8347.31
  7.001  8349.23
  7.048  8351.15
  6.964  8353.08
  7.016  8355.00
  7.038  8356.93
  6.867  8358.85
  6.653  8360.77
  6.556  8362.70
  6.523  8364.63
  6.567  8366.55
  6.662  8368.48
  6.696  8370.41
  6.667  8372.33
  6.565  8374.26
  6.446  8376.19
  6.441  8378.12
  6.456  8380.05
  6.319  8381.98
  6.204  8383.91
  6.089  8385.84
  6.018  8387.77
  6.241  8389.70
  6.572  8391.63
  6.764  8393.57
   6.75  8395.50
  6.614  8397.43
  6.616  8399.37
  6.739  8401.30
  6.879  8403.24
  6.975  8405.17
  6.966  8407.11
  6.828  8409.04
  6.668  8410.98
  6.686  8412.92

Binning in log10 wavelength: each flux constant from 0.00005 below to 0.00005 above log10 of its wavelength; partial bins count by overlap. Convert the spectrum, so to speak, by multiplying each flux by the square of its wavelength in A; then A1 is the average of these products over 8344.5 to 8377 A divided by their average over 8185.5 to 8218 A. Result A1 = 1.09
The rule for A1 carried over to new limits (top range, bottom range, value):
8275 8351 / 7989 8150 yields 1.07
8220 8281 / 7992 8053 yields 1.09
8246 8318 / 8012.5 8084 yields 1.06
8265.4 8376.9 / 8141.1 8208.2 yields 1.06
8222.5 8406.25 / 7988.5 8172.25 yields 1.06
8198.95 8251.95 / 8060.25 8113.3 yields 1.04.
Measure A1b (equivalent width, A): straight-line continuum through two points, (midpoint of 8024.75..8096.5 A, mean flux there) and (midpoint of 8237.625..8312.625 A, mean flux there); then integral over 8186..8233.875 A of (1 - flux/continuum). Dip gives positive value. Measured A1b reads 1.9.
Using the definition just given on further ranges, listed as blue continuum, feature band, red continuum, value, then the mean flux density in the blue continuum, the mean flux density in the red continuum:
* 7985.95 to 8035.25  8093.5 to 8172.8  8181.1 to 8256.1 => -1.77 A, 6.63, 6.63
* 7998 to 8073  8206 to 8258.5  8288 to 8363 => -0.35 A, 6.73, 6.78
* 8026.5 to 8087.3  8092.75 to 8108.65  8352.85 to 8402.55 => 0.74 A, 6.83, 6.57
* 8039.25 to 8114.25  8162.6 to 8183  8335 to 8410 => 0.09 A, 6.77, 6.66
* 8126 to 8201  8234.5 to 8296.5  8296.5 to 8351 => -1.22 A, 6.66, 6.77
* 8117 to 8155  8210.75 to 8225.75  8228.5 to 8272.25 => 0.46 A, 6.85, 6.85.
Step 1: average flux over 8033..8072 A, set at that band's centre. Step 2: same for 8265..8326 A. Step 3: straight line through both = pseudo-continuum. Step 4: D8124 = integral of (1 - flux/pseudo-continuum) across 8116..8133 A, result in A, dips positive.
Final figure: 0.0 A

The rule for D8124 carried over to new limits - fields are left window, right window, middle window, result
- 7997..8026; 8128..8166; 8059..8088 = -0.8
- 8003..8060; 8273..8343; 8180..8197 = 1.6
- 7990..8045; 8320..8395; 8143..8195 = 0.1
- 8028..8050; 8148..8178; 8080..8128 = 0.8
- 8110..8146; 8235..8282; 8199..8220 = 0.6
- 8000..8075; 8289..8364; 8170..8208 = 2.1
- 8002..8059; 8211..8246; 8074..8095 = -0.4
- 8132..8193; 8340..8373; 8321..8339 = 0.0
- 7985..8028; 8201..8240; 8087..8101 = 0.2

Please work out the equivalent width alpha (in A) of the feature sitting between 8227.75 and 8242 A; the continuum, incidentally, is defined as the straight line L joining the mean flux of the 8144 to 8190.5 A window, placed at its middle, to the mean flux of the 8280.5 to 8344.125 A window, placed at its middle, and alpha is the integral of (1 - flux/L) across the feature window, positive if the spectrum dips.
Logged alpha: -0.4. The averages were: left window 6.7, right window 6.78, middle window 6.9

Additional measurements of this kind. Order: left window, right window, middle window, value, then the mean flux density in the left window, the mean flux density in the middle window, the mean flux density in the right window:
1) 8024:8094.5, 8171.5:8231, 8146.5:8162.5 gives -0.6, 6.82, 6.87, 6.5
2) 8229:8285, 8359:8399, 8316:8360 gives -1.3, 6.87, 6.82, 6.5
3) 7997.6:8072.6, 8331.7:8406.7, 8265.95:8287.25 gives -0.7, 6.72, 6.91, 6.65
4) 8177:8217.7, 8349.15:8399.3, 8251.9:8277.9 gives -1.5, 6.4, 6.84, 6.6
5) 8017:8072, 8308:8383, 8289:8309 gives 0.2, 6.77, 6.67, 6.74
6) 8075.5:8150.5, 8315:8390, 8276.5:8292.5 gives -0.6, 6.75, 6.94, 6.67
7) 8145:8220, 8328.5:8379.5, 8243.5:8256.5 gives -0.4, 6.6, 6.86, 6.73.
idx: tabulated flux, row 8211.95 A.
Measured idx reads 6.71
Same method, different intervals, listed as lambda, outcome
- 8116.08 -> 6.518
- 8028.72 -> 6.817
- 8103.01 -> 6.395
